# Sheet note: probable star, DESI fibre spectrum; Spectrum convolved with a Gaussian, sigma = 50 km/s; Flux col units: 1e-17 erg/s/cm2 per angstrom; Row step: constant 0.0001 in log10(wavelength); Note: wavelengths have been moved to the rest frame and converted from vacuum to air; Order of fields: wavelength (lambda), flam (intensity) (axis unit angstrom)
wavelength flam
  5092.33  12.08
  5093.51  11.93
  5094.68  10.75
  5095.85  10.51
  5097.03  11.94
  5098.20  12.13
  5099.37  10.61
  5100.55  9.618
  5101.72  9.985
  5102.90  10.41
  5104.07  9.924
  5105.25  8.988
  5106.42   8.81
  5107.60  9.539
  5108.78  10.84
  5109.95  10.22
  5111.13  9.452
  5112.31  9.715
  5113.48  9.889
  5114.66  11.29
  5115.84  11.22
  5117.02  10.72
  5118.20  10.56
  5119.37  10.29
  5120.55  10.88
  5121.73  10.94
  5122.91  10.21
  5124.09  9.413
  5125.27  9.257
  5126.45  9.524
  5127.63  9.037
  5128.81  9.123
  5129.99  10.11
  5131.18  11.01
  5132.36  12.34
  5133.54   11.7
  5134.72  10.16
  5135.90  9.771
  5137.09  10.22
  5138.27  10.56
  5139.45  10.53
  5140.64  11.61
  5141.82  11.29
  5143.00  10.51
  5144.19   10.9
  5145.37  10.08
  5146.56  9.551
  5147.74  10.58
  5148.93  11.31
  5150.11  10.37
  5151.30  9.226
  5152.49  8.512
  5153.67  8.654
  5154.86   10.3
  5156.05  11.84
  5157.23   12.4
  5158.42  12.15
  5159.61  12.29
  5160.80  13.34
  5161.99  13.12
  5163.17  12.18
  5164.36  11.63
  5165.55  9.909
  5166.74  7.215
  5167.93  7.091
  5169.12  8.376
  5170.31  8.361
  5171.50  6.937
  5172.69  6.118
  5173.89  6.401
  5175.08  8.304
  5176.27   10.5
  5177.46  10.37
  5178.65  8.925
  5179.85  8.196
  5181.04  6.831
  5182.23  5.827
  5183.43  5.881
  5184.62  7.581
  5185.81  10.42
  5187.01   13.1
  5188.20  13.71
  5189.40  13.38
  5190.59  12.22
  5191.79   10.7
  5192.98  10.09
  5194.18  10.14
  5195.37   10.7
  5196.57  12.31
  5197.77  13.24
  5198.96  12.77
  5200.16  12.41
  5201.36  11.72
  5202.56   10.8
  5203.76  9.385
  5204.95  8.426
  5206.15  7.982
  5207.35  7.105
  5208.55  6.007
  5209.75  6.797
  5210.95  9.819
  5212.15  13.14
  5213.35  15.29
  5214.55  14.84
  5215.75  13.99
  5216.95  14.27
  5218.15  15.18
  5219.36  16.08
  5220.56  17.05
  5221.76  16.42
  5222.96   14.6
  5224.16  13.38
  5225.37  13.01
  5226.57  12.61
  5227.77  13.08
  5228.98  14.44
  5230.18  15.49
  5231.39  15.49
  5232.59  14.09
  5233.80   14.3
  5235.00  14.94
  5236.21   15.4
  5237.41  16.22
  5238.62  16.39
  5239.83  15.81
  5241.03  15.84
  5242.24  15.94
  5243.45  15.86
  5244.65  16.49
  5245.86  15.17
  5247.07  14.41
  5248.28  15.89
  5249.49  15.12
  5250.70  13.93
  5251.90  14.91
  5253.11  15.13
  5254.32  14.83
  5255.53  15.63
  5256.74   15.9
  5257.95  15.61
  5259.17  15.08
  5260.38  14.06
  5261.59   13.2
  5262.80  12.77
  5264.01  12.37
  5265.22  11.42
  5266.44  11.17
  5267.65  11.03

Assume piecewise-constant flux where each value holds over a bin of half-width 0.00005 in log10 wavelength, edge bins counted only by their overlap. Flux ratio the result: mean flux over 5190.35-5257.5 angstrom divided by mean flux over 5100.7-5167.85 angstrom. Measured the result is 1.29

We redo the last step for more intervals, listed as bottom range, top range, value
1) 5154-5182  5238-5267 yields 1.53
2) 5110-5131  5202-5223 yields 1.19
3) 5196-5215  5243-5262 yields 1.41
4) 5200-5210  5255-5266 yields 1.57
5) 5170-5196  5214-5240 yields 1.59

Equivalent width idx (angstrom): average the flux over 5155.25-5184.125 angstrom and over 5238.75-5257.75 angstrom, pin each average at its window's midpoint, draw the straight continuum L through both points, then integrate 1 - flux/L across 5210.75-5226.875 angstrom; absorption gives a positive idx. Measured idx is -1.6 angstrom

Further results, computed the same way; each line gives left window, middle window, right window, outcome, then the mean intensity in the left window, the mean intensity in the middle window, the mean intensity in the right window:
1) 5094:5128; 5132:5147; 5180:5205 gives -0.5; 10.2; 10.7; 10.6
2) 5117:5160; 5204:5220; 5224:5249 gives 2.9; 10.5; 11.4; 15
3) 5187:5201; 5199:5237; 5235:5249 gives 3.0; 12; 12.8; 15.7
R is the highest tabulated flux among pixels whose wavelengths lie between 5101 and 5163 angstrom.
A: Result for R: 13.34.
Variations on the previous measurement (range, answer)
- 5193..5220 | 16.08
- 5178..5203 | 13.71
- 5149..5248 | 17.05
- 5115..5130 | 11.22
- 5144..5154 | 11.31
